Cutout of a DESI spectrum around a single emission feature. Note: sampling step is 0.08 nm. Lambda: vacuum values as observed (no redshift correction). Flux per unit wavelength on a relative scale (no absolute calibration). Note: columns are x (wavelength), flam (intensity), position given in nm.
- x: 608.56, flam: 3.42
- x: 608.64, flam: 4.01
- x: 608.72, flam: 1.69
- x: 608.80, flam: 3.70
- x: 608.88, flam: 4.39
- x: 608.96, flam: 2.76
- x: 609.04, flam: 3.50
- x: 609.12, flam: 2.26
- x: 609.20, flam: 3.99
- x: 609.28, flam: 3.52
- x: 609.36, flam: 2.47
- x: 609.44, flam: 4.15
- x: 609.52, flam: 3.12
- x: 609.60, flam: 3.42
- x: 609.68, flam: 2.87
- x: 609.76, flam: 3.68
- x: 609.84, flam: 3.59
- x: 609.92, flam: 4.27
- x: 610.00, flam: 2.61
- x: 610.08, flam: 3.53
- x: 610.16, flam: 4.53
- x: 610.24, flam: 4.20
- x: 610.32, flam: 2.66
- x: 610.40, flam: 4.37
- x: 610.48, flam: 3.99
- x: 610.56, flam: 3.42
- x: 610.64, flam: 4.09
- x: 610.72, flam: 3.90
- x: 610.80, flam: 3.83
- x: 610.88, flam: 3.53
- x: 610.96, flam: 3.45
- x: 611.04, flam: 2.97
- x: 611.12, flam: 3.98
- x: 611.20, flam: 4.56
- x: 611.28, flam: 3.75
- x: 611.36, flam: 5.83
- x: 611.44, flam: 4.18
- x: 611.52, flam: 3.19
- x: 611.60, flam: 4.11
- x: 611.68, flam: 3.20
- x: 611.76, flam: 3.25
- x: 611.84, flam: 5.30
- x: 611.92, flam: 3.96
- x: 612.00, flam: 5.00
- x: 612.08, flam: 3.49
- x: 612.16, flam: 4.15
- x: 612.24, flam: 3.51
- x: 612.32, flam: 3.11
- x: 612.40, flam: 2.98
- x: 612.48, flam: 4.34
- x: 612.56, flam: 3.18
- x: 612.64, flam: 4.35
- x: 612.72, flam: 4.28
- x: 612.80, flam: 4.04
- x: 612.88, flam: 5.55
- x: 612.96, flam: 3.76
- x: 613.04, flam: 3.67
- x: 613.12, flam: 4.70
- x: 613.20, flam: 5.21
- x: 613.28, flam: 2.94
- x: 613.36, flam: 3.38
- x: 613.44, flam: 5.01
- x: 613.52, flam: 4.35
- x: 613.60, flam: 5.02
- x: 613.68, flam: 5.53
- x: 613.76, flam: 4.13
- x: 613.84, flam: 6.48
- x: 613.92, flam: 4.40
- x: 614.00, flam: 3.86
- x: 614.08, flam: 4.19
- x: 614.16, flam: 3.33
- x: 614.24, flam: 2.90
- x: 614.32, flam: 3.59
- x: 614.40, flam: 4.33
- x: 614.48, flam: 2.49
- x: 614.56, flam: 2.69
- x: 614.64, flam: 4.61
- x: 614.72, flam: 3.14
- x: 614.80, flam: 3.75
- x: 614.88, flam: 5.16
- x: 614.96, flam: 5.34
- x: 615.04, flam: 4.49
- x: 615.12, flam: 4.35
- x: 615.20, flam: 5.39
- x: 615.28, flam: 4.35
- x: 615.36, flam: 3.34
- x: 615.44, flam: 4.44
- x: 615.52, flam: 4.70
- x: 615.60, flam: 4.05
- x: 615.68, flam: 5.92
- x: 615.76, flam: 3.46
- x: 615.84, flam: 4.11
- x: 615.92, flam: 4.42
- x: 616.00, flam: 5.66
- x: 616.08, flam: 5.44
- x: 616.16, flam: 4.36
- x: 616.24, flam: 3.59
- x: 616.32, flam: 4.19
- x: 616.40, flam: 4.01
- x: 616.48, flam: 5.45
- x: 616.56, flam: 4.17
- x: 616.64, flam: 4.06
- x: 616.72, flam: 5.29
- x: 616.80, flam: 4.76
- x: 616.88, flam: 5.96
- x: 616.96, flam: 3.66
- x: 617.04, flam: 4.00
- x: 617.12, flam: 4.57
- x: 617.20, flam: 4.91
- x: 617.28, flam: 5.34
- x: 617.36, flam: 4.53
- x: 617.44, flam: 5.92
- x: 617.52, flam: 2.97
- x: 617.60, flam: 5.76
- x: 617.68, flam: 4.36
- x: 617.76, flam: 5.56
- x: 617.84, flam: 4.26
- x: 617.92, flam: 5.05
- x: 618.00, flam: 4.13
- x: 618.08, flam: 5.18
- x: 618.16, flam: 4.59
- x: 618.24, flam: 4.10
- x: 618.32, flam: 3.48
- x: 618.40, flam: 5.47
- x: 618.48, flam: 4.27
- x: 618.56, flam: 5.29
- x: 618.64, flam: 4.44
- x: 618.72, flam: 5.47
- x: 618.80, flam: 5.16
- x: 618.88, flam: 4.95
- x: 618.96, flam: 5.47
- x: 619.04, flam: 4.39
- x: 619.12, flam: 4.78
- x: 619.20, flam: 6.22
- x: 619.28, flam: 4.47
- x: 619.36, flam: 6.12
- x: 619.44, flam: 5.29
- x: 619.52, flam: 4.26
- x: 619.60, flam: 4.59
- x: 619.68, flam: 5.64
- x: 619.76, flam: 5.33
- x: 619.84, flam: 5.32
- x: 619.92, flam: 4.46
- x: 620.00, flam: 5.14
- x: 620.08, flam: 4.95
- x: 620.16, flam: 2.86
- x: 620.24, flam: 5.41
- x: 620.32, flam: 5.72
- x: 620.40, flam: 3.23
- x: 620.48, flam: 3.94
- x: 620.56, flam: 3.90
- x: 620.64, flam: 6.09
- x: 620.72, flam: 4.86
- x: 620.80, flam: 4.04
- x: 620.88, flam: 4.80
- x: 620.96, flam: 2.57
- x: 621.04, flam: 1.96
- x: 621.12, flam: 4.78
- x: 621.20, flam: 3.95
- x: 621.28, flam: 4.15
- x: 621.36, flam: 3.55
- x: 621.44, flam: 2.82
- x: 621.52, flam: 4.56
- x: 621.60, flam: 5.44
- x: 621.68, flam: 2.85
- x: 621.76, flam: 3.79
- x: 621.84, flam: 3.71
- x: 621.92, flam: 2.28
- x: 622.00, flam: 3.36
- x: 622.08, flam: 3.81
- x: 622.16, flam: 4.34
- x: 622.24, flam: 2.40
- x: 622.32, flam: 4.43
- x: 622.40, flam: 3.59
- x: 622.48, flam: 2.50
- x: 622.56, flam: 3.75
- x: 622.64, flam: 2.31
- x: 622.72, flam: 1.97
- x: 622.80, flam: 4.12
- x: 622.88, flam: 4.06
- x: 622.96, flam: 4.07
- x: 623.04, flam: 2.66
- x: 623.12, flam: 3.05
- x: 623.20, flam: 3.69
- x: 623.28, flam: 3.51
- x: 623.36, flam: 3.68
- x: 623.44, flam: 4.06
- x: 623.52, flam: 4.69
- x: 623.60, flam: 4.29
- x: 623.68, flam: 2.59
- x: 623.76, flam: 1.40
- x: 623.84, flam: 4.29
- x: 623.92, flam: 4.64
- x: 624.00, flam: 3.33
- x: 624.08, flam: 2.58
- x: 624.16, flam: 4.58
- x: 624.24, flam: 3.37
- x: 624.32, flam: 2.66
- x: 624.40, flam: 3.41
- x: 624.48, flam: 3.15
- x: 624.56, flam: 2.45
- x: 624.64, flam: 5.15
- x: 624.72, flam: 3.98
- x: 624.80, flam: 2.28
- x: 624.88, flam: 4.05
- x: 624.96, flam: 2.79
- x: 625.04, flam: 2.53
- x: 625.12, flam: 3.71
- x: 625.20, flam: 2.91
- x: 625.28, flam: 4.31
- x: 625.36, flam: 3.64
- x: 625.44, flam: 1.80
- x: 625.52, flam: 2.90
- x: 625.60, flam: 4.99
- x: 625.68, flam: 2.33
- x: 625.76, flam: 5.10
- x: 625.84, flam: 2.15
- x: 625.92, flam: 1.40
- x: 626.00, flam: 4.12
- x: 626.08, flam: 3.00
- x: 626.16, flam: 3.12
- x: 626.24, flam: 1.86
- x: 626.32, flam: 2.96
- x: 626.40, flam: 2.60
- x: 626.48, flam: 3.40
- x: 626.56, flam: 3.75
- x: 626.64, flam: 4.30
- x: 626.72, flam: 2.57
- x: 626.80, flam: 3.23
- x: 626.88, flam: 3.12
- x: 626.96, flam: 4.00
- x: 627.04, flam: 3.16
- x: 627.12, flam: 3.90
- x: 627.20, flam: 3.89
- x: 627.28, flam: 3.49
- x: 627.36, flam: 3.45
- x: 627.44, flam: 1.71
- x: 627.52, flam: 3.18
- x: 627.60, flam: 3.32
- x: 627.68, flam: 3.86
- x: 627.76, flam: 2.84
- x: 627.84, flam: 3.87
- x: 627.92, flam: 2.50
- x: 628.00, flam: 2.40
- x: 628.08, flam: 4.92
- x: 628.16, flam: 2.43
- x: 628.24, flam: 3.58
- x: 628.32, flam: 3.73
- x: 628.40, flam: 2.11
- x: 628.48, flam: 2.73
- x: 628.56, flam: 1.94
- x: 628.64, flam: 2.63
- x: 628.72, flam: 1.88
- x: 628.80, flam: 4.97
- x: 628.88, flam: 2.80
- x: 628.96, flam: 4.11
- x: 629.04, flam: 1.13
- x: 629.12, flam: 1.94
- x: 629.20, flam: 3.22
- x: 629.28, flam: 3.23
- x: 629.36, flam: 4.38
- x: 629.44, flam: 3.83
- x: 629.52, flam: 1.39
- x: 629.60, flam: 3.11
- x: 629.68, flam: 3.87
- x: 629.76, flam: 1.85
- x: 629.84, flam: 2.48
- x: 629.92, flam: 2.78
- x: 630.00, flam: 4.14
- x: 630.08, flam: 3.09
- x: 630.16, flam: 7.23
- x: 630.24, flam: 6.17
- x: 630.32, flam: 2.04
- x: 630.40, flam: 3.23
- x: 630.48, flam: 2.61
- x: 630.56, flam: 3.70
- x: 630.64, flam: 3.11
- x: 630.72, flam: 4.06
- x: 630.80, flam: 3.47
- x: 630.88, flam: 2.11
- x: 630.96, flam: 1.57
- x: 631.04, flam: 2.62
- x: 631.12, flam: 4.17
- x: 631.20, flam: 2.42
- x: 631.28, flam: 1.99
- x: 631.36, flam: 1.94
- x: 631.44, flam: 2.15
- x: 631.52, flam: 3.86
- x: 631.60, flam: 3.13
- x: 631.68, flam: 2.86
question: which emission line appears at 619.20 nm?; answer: C III] 1909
